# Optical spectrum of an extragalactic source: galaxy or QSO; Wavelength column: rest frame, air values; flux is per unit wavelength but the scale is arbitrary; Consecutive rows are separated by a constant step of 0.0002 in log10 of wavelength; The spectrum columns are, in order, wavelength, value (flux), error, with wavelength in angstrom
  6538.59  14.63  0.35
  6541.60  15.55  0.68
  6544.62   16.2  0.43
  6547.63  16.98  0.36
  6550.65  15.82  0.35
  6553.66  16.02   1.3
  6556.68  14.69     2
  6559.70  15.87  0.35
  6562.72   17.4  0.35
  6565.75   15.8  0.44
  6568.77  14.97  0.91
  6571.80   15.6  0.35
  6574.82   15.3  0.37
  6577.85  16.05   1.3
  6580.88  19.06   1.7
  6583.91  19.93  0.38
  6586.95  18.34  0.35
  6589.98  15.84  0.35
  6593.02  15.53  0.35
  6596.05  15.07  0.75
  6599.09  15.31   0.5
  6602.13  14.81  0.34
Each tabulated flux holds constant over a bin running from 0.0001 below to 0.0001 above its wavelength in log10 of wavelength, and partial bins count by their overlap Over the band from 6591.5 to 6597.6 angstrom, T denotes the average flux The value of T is 15.3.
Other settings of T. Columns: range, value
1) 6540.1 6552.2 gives 16.1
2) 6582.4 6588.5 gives 19.1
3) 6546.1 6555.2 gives 16.3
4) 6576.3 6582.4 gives 17.5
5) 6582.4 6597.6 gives 16.9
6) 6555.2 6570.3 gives 15.7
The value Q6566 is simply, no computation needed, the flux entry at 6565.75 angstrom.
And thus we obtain 15.8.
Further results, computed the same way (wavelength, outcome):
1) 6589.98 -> 15.84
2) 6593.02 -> 15.53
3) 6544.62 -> 16.2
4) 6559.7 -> 15.87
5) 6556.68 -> 14.69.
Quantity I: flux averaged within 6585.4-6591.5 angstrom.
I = 17.1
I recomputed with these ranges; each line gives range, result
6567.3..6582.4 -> 16.2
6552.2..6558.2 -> 15.3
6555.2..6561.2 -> 15.3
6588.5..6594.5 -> 15.7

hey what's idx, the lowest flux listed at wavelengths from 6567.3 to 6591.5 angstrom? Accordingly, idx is 14.97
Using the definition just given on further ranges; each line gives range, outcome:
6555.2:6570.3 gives 14.69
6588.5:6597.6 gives 15.07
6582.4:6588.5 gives 18.34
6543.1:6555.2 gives 15.82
